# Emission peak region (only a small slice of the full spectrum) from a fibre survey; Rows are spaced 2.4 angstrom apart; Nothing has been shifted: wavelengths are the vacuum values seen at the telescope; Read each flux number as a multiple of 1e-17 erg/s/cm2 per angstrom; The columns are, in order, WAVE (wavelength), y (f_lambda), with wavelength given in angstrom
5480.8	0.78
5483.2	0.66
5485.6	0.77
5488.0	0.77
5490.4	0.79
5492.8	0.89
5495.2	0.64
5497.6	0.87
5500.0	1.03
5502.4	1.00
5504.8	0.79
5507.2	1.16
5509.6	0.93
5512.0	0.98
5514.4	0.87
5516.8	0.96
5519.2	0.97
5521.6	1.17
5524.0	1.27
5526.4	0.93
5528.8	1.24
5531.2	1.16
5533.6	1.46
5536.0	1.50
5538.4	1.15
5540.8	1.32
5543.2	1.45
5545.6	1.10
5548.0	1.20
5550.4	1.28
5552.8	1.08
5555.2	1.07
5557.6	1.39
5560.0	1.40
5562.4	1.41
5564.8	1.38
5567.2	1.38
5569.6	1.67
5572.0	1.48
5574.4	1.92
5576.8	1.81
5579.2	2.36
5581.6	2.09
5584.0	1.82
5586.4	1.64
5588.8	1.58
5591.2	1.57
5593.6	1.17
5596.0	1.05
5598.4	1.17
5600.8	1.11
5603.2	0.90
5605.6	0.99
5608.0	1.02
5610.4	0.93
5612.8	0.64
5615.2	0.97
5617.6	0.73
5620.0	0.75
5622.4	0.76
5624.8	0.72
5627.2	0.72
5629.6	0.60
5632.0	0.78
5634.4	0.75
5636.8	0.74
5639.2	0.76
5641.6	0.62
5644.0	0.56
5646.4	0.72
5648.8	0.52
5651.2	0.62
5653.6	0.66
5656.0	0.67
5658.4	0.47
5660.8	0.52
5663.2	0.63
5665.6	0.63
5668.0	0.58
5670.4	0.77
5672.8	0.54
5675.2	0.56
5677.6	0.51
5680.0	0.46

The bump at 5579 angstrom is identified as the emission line C III] 1909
